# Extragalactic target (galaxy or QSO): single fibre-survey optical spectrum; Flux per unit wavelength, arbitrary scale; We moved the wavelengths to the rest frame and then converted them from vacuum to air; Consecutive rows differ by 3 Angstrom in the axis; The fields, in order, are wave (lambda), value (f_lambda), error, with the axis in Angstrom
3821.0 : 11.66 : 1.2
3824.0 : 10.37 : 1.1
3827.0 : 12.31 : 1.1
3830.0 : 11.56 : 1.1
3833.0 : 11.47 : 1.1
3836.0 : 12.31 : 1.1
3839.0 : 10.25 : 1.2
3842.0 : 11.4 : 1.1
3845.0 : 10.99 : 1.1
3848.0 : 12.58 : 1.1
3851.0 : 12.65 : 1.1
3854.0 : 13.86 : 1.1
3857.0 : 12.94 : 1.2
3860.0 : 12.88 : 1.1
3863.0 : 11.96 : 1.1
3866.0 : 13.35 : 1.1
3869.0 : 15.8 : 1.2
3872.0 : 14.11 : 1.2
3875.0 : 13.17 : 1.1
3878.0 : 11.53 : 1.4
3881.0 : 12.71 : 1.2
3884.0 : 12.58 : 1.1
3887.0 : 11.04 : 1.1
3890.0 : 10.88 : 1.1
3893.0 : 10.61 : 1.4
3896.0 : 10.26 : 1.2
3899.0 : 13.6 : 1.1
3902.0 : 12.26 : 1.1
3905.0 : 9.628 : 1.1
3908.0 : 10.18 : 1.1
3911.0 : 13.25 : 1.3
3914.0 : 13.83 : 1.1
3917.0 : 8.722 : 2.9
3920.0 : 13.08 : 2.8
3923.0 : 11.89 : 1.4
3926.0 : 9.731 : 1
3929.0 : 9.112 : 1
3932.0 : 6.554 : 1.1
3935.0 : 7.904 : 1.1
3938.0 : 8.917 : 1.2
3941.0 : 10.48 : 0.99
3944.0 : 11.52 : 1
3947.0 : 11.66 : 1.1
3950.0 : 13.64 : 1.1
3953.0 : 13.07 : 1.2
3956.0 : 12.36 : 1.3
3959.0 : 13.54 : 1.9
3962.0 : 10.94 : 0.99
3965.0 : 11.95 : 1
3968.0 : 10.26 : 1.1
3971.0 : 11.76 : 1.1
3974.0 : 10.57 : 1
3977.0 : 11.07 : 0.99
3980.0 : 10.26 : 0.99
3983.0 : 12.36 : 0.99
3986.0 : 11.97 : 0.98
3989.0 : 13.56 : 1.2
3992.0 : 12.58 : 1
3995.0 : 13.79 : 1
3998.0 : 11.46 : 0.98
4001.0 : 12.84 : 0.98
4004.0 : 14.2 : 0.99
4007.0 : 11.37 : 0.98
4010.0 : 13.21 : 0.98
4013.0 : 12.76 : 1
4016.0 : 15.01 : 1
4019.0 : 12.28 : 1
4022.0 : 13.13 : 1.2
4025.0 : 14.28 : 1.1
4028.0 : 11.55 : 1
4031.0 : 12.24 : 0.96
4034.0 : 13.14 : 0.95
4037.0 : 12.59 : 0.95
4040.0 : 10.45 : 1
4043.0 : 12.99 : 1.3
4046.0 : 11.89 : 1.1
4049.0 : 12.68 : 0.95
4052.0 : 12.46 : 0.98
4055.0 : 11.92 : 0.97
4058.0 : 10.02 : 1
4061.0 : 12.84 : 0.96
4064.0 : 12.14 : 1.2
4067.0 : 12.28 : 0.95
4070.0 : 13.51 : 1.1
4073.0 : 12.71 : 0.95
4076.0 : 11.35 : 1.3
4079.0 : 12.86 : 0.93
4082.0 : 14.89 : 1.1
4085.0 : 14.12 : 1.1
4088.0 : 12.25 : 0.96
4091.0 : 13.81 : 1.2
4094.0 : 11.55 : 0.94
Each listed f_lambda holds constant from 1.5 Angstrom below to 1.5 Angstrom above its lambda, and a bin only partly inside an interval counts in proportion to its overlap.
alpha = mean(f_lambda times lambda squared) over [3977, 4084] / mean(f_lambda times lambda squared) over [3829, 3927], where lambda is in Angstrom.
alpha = 1.13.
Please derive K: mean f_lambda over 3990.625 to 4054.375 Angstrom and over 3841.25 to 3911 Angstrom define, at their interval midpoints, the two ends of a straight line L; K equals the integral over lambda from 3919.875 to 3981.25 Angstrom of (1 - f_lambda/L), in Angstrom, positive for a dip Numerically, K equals 7.7 Angstrom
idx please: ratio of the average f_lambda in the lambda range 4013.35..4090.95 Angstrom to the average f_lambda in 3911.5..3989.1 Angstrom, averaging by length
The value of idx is 1.13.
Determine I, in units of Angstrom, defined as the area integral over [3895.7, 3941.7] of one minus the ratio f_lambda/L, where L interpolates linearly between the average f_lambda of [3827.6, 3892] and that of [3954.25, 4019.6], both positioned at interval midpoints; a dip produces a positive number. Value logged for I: 6.46 Angstrom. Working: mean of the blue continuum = 12.4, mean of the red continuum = 12.3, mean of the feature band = 10.6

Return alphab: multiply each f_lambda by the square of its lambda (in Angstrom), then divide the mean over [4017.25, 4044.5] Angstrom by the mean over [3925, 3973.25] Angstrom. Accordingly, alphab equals 1.20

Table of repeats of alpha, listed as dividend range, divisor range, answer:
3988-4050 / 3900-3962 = 1.20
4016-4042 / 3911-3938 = 1.30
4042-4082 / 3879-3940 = 1.23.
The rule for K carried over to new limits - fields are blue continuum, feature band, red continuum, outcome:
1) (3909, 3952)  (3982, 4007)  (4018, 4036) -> -1.4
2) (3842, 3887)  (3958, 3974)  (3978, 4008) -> 1.3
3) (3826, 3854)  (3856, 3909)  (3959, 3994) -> -1.9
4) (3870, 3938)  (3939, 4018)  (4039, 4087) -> -2.8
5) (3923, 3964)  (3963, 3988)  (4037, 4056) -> -0.3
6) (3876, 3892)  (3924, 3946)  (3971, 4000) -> 4.8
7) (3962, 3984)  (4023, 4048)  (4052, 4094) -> -0.7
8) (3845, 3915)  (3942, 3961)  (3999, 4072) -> -0.1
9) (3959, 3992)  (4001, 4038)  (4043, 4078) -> -3.3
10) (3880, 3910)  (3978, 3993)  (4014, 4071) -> 0.0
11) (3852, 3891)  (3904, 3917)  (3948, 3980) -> 1.0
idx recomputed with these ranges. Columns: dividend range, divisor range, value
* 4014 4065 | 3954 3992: 1.06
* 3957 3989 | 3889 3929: 1.02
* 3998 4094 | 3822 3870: 1.03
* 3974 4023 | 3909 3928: 1.08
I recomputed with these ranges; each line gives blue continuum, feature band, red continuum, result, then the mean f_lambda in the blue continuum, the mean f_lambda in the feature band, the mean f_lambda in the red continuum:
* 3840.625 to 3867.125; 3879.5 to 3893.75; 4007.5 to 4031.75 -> 1.1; 12.5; 11.6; 13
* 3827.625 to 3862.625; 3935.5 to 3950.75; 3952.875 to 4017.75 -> 1.7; 12.1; 10.9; 12.3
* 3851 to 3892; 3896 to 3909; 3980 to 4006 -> 1.5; 12.8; 11.3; 12.7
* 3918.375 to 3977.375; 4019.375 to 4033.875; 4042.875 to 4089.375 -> -0.9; 11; 12.8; 12.5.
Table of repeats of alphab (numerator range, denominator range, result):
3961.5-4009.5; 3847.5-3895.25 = 1.01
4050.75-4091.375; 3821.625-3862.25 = 1.19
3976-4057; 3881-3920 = 1.15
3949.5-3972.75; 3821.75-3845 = 1.14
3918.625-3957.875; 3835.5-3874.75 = 0.88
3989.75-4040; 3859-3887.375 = 1.06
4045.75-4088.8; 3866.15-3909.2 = 1.14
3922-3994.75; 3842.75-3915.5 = 0.94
